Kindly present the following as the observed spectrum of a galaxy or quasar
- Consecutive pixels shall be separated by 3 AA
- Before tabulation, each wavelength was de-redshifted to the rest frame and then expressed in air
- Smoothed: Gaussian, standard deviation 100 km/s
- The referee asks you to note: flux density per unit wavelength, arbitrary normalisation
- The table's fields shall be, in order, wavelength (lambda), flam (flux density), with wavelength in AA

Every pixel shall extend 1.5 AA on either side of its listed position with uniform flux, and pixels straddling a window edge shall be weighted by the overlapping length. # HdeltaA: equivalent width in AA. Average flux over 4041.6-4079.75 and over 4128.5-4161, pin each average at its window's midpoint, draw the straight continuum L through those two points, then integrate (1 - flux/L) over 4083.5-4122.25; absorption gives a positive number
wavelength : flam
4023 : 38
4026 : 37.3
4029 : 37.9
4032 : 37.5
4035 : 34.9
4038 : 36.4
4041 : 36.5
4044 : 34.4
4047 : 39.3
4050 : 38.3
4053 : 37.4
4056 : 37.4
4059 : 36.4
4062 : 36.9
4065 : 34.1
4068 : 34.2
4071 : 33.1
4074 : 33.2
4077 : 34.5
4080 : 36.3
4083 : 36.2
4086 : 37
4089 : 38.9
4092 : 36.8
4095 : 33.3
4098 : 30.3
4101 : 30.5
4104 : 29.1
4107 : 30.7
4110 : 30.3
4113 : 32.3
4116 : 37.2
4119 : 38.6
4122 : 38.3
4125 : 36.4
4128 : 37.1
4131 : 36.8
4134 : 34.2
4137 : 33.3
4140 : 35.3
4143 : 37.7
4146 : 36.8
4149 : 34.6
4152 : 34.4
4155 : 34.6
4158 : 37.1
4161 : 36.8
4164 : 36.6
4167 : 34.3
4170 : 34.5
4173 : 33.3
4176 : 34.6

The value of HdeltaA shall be 1.8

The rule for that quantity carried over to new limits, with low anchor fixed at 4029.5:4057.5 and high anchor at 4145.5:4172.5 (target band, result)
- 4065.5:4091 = 0.7 AA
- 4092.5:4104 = 1.5 AA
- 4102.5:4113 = 1.7 AA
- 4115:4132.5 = -0.8 AA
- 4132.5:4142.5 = 0.3 AA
